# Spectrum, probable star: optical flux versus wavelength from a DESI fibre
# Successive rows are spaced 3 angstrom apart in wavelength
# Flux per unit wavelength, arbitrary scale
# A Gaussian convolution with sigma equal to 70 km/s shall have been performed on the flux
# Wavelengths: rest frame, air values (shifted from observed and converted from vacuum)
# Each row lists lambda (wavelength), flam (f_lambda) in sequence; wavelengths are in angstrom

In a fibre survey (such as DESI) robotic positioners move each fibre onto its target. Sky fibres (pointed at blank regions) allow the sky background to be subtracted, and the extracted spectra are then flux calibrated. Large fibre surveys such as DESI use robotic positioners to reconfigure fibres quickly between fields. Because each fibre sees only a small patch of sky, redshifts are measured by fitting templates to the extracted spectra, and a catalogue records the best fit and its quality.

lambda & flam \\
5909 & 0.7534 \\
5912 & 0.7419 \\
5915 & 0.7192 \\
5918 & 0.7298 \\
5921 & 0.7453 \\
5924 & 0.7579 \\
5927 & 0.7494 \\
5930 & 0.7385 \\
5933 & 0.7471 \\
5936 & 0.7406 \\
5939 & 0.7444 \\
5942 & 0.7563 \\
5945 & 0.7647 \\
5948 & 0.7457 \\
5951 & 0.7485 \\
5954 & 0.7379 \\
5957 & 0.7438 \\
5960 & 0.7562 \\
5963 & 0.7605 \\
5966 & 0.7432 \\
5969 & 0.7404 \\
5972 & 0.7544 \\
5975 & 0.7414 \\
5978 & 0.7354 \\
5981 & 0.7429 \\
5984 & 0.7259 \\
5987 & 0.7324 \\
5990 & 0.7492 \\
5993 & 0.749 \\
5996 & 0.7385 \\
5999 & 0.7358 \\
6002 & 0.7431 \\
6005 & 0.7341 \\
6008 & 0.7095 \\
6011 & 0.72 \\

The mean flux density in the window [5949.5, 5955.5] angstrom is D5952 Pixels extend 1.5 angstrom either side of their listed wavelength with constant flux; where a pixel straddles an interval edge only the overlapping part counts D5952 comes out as 0.743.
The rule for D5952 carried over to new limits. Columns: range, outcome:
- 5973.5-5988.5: 0.736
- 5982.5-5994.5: 0.739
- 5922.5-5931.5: 0.749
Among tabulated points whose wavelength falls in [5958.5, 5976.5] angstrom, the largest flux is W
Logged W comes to 0.7605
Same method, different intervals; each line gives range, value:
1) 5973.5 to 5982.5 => 0.7429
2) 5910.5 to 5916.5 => 0.7419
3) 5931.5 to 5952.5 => 0.7647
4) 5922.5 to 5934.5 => 0.7579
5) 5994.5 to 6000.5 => 0.7385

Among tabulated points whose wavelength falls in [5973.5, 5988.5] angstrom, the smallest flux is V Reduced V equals 0.7259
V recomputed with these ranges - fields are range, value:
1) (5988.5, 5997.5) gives 0.7385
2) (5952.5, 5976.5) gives 0.7379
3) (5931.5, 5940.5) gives 0.7406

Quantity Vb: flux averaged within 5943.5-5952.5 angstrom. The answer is 0.753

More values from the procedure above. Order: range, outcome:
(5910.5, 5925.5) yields 0.739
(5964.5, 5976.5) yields 0.745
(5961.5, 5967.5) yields 0.752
